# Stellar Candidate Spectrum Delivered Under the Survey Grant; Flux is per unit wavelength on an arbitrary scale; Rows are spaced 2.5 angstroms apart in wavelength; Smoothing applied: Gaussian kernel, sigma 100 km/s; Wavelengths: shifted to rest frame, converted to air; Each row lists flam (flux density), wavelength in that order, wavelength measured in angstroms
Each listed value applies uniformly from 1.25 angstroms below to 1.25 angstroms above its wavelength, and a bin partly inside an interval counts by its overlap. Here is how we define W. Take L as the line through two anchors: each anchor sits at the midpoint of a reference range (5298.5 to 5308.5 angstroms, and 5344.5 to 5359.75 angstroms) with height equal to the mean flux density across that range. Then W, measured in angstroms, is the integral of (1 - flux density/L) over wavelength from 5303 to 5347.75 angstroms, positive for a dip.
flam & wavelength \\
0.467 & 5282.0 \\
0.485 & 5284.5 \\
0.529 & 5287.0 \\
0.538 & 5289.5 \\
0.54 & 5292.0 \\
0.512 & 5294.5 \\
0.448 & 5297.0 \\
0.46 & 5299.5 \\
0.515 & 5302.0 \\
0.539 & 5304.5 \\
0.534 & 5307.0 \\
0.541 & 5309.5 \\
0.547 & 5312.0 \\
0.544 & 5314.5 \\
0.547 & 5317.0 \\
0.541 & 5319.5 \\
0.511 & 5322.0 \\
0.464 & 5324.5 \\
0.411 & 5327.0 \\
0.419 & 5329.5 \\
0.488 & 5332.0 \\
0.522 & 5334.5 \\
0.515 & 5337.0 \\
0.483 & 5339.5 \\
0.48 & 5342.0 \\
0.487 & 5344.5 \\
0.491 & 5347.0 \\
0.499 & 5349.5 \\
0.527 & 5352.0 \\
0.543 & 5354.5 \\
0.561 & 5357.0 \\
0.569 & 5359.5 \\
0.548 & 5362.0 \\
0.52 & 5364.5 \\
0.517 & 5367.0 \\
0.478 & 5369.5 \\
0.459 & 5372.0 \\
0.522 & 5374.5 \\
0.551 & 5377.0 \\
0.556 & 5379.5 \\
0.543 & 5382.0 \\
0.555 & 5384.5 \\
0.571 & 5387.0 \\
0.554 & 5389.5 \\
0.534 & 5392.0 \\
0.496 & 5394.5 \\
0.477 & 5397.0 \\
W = 1.32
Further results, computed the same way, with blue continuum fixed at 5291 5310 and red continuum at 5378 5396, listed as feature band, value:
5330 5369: 1.1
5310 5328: 0.2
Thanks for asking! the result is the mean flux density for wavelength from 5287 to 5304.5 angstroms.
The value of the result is 0.507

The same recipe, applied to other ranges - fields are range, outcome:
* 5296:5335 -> 0.502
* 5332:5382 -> 0.517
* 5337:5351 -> 0.491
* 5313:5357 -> 0.5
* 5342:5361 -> 0.523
